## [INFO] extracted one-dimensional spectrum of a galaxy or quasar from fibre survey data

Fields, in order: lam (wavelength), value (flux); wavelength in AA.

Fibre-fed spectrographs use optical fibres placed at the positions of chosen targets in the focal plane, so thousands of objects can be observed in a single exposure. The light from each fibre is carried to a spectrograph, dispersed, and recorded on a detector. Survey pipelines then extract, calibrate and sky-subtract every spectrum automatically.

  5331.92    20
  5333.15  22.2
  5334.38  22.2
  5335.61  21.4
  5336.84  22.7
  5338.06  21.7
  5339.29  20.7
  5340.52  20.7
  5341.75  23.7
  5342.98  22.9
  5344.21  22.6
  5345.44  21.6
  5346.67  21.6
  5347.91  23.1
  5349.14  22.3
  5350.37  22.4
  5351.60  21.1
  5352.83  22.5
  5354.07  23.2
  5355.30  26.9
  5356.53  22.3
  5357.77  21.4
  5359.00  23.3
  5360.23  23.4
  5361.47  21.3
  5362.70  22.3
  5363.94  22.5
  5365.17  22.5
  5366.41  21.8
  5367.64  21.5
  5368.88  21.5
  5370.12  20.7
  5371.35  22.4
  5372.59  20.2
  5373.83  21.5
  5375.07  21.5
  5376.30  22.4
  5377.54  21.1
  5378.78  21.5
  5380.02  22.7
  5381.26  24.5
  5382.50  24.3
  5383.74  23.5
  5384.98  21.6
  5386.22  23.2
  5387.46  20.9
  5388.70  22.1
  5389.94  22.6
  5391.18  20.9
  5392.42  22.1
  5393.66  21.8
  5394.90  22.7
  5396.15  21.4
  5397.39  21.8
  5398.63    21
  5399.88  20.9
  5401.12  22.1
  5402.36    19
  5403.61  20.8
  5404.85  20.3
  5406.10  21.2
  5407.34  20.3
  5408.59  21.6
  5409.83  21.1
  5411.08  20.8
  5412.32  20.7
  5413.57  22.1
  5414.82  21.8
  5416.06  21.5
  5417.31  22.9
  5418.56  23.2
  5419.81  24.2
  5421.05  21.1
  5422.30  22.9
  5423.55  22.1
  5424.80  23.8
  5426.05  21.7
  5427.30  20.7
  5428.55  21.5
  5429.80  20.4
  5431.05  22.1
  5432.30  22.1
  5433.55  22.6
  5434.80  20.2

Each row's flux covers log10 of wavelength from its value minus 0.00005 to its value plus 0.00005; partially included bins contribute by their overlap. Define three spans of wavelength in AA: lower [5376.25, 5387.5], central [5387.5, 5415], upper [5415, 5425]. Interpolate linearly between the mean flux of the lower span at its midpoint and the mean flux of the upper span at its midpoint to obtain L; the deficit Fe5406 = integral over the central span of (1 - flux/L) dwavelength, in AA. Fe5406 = 1.6 AA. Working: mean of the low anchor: 22.7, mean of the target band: 21.3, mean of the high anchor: 22.6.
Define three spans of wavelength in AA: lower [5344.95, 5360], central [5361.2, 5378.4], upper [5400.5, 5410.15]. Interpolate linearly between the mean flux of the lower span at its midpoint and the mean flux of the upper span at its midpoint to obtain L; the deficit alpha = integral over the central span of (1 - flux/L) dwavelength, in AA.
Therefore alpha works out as 0.3 AA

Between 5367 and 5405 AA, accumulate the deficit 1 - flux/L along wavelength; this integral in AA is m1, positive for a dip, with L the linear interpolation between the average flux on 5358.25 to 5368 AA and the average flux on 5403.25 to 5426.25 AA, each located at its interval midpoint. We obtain 0.58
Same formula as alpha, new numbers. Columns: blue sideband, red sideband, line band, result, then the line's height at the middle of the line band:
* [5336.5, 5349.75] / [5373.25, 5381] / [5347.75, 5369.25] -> -0.5 AA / 22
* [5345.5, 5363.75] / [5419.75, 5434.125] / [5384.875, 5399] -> 0.3 AA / 22.3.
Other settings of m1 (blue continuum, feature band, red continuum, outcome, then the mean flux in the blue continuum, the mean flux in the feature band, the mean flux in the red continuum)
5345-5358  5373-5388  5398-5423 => -0.2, 22.6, 22.4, 21.5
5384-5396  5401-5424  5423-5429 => 0.5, 22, 21.6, 22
